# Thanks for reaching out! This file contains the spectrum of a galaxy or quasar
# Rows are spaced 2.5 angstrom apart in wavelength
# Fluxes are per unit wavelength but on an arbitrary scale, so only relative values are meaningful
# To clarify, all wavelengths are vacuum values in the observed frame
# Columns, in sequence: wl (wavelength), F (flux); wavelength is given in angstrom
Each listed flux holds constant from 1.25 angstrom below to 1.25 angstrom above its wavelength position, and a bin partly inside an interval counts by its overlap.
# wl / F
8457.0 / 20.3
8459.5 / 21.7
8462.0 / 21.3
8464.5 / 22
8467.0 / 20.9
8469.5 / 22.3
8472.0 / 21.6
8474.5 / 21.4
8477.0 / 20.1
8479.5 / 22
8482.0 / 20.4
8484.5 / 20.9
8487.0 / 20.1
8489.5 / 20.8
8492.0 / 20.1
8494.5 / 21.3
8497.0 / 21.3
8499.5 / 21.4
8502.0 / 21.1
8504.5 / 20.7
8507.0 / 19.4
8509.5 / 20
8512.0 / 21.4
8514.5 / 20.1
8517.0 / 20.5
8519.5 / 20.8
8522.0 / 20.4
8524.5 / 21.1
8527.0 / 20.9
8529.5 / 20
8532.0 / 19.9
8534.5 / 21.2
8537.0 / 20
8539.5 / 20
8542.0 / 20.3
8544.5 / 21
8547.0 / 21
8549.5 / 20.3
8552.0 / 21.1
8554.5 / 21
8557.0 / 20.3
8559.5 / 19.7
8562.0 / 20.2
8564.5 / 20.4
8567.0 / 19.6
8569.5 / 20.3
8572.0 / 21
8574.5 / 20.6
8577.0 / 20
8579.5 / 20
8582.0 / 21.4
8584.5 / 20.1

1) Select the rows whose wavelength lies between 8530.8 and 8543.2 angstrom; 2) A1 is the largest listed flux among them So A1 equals 21.2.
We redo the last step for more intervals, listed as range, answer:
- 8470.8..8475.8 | 21.6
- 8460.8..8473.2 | 22.3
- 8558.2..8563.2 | 20.2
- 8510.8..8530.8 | 21.4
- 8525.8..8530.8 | 20.9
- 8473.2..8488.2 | 22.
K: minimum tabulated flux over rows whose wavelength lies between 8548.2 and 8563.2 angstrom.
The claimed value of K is 19.7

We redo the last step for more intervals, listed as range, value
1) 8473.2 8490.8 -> 20.1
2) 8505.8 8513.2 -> 19.4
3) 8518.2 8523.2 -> 20.4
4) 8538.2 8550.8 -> 20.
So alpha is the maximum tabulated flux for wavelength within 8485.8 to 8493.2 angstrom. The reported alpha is 20.8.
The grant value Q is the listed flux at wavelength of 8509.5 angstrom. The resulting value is 20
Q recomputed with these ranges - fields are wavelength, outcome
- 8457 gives 20.3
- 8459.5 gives 21.7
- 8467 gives 20.9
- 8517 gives 20.5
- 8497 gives 21.3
